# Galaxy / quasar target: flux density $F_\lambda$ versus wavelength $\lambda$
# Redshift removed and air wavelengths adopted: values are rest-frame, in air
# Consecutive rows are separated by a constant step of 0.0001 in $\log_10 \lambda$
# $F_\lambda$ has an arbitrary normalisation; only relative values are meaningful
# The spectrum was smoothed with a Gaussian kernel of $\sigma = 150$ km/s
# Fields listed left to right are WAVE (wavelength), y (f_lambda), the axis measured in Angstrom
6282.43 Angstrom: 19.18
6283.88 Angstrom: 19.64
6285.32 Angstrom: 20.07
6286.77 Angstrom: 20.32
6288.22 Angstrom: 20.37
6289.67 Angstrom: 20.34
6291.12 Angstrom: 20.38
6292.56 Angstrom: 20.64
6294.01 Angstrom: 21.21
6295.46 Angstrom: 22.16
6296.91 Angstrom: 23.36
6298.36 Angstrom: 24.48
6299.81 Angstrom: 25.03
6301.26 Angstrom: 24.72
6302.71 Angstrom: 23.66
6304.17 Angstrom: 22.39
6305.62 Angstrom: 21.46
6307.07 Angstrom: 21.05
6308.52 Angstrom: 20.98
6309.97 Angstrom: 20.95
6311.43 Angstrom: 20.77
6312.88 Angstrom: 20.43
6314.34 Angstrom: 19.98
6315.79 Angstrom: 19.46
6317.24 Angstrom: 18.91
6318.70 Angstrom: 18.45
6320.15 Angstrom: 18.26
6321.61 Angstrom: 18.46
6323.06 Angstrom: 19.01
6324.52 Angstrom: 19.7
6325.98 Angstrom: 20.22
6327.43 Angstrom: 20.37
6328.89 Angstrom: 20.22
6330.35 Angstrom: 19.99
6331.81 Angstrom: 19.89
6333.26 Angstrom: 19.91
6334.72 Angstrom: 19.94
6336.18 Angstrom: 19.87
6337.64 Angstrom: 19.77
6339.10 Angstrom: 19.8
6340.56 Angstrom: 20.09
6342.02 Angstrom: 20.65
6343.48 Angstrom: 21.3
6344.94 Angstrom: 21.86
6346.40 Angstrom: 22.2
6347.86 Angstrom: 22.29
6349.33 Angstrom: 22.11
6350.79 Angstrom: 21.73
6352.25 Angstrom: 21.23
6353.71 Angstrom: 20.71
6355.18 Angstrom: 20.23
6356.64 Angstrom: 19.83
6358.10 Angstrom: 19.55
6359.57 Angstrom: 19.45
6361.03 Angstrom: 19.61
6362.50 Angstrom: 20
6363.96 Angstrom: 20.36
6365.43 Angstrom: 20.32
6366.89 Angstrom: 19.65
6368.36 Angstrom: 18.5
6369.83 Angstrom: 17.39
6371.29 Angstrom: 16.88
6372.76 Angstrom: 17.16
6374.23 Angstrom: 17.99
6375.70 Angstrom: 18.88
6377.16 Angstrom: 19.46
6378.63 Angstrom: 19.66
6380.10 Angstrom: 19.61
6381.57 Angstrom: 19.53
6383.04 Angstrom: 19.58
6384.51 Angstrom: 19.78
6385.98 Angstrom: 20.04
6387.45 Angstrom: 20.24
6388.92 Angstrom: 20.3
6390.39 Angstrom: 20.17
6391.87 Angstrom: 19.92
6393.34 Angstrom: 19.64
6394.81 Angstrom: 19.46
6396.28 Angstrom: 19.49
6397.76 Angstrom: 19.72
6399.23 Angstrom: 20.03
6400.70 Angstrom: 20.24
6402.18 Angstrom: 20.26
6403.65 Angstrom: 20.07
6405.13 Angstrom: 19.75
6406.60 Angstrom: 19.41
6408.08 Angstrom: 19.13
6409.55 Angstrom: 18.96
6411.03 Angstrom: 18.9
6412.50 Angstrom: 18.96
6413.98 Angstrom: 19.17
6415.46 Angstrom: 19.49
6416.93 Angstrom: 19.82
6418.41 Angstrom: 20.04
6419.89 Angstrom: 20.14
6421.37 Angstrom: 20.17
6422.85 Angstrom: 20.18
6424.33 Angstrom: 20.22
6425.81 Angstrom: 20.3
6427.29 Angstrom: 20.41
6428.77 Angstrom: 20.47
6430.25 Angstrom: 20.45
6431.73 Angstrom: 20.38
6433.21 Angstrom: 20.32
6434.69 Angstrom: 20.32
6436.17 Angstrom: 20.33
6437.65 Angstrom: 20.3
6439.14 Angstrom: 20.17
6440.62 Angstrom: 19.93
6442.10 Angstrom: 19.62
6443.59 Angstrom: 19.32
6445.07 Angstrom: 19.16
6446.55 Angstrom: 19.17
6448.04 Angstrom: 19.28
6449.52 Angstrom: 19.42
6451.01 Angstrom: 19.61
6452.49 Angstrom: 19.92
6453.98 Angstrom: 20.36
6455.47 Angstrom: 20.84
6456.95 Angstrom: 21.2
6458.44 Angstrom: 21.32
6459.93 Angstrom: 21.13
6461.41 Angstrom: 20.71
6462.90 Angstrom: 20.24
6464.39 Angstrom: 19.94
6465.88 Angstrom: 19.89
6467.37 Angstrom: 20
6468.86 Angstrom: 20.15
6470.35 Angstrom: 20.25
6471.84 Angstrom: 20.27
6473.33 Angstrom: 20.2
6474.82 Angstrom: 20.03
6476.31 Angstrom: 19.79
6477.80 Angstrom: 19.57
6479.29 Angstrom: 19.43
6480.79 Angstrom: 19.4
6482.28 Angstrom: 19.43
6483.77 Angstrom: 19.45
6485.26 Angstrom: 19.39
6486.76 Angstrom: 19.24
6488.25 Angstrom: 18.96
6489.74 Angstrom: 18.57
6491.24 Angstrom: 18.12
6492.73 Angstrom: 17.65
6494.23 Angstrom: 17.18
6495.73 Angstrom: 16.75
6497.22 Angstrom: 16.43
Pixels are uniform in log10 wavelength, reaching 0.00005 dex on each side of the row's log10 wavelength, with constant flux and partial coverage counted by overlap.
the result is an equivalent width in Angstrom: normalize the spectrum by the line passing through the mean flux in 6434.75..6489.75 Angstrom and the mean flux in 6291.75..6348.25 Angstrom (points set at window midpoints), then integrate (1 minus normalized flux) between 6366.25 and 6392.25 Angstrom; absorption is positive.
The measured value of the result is 1.7 Angstrom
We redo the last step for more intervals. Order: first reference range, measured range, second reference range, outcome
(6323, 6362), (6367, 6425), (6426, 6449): 2.1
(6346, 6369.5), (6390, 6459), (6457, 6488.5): 0.9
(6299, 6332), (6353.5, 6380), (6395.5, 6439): 1.4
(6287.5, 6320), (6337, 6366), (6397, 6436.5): 0.1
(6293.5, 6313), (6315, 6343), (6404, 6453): 2.8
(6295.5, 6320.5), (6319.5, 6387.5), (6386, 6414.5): 2.5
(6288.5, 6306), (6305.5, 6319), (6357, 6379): 0.9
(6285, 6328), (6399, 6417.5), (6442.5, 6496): 0.5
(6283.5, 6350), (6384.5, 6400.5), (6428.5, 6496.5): 0.3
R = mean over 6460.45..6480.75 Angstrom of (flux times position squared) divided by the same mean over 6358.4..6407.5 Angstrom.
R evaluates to 1.06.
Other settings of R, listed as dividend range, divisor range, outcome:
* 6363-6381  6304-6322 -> 0.96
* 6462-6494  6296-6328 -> 0.98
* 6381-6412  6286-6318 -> 0.95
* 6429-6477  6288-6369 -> 1.01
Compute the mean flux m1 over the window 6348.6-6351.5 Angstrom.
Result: 21.9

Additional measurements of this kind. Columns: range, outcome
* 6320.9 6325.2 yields 19.1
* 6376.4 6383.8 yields 19.6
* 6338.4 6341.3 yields 19.9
